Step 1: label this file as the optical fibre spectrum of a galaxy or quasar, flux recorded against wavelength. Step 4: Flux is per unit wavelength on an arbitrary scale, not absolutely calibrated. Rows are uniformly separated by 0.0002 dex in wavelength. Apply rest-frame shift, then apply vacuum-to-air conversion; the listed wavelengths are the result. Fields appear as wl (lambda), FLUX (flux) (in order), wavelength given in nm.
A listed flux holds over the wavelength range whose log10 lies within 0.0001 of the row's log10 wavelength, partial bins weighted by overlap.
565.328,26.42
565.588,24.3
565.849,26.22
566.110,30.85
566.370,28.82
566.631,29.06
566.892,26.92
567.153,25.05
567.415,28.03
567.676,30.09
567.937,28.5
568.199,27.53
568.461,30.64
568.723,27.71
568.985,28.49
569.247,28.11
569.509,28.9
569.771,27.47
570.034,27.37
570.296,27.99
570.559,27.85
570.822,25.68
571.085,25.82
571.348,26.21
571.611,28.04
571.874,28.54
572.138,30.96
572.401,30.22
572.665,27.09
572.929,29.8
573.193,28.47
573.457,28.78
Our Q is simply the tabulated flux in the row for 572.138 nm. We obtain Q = 30.96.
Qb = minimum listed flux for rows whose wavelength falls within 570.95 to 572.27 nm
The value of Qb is 25.82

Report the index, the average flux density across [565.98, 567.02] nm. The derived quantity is 28.9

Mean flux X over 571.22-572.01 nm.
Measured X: 27.6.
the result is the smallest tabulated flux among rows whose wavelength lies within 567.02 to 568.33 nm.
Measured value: 25.05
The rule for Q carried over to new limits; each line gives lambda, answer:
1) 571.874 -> 28.54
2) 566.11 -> 30.85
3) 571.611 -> 28.04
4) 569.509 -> 28.9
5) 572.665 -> 27.09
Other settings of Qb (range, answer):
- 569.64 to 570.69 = 27.37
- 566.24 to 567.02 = 26.92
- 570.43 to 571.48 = 25.68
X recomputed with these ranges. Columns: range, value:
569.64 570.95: 27.3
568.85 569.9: 28.3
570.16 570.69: 27.9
